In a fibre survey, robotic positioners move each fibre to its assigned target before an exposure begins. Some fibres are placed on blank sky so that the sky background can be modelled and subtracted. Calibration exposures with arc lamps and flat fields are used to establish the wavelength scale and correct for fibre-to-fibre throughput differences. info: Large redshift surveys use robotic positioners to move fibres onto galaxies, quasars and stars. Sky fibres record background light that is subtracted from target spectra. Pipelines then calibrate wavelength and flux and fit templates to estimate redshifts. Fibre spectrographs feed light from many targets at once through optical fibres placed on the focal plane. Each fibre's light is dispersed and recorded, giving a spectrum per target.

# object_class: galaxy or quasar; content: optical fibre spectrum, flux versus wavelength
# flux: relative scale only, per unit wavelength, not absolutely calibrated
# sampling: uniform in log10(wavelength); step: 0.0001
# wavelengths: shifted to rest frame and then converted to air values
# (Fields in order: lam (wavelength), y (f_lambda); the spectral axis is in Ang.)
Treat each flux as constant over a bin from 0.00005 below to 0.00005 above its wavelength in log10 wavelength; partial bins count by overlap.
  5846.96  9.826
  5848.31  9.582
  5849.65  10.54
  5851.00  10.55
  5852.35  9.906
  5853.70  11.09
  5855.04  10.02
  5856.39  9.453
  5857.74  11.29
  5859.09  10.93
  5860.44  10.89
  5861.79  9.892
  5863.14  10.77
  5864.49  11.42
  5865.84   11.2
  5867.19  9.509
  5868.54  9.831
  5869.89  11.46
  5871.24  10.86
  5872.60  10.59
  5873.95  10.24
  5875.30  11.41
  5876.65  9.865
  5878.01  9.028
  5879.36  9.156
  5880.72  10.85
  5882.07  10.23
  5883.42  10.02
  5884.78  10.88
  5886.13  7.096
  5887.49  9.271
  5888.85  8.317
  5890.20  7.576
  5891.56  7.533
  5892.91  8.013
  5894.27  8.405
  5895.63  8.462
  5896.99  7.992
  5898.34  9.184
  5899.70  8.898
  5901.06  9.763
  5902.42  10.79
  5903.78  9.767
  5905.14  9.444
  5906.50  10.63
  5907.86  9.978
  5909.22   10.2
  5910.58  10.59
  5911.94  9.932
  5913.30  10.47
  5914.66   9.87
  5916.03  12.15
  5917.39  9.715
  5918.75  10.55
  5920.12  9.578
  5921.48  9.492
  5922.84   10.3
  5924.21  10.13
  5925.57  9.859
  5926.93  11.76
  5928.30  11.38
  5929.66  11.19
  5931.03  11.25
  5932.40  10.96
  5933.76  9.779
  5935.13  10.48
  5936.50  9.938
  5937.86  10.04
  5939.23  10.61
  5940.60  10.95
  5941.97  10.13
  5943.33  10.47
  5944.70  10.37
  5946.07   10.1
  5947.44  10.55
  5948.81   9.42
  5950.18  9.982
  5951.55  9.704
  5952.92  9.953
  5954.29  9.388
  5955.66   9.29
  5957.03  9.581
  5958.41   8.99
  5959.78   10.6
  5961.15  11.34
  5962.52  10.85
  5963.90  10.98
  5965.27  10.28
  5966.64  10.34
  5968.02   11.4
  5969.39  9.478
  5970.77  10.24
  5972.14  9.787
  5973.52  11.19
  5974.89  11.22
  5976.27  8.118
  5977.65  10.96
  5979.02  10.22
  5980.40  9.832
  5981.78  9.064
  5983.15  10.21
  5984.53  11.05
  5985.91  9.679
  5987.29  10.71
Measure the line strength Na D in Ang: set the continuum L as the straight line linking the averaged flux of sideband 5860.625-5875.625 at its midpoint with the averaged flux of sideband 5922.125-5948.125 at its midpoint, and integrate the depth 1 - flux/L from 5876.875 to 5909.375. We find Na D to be 4.2 Ang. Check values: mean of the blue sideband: 10.6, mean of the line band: 9.22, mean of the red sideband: 10.5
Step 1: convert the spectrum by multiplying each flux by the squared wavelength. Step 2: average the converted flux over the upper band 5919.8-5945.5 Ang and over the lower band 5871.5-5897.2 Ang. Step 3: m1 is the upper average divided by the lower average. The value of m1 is 1.15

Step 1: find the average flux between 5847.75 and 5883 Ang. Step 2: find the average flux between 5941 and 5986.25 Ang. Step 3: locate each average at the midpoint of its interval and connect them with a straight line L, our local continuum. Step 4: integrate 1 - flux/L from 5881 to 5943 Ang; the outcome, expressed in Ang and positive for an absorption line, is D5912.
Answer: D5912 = 2.5 Ang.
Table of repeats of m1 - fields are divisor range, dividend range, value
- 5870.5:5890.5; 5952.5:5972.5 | 1.07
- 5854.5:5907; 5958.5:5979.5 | 1.10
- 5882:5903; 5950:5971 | 1.17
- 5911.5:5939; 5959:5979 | 1.02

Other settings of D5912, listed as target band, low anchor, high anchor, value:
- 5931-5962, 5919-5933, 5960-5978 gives 1.1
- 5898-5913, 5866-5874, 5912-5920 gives 0.7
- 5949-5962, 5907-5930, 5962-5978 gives 0.7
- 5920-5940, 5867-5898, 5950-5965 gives -1.3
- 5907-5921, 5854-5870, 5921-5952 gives 0.2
